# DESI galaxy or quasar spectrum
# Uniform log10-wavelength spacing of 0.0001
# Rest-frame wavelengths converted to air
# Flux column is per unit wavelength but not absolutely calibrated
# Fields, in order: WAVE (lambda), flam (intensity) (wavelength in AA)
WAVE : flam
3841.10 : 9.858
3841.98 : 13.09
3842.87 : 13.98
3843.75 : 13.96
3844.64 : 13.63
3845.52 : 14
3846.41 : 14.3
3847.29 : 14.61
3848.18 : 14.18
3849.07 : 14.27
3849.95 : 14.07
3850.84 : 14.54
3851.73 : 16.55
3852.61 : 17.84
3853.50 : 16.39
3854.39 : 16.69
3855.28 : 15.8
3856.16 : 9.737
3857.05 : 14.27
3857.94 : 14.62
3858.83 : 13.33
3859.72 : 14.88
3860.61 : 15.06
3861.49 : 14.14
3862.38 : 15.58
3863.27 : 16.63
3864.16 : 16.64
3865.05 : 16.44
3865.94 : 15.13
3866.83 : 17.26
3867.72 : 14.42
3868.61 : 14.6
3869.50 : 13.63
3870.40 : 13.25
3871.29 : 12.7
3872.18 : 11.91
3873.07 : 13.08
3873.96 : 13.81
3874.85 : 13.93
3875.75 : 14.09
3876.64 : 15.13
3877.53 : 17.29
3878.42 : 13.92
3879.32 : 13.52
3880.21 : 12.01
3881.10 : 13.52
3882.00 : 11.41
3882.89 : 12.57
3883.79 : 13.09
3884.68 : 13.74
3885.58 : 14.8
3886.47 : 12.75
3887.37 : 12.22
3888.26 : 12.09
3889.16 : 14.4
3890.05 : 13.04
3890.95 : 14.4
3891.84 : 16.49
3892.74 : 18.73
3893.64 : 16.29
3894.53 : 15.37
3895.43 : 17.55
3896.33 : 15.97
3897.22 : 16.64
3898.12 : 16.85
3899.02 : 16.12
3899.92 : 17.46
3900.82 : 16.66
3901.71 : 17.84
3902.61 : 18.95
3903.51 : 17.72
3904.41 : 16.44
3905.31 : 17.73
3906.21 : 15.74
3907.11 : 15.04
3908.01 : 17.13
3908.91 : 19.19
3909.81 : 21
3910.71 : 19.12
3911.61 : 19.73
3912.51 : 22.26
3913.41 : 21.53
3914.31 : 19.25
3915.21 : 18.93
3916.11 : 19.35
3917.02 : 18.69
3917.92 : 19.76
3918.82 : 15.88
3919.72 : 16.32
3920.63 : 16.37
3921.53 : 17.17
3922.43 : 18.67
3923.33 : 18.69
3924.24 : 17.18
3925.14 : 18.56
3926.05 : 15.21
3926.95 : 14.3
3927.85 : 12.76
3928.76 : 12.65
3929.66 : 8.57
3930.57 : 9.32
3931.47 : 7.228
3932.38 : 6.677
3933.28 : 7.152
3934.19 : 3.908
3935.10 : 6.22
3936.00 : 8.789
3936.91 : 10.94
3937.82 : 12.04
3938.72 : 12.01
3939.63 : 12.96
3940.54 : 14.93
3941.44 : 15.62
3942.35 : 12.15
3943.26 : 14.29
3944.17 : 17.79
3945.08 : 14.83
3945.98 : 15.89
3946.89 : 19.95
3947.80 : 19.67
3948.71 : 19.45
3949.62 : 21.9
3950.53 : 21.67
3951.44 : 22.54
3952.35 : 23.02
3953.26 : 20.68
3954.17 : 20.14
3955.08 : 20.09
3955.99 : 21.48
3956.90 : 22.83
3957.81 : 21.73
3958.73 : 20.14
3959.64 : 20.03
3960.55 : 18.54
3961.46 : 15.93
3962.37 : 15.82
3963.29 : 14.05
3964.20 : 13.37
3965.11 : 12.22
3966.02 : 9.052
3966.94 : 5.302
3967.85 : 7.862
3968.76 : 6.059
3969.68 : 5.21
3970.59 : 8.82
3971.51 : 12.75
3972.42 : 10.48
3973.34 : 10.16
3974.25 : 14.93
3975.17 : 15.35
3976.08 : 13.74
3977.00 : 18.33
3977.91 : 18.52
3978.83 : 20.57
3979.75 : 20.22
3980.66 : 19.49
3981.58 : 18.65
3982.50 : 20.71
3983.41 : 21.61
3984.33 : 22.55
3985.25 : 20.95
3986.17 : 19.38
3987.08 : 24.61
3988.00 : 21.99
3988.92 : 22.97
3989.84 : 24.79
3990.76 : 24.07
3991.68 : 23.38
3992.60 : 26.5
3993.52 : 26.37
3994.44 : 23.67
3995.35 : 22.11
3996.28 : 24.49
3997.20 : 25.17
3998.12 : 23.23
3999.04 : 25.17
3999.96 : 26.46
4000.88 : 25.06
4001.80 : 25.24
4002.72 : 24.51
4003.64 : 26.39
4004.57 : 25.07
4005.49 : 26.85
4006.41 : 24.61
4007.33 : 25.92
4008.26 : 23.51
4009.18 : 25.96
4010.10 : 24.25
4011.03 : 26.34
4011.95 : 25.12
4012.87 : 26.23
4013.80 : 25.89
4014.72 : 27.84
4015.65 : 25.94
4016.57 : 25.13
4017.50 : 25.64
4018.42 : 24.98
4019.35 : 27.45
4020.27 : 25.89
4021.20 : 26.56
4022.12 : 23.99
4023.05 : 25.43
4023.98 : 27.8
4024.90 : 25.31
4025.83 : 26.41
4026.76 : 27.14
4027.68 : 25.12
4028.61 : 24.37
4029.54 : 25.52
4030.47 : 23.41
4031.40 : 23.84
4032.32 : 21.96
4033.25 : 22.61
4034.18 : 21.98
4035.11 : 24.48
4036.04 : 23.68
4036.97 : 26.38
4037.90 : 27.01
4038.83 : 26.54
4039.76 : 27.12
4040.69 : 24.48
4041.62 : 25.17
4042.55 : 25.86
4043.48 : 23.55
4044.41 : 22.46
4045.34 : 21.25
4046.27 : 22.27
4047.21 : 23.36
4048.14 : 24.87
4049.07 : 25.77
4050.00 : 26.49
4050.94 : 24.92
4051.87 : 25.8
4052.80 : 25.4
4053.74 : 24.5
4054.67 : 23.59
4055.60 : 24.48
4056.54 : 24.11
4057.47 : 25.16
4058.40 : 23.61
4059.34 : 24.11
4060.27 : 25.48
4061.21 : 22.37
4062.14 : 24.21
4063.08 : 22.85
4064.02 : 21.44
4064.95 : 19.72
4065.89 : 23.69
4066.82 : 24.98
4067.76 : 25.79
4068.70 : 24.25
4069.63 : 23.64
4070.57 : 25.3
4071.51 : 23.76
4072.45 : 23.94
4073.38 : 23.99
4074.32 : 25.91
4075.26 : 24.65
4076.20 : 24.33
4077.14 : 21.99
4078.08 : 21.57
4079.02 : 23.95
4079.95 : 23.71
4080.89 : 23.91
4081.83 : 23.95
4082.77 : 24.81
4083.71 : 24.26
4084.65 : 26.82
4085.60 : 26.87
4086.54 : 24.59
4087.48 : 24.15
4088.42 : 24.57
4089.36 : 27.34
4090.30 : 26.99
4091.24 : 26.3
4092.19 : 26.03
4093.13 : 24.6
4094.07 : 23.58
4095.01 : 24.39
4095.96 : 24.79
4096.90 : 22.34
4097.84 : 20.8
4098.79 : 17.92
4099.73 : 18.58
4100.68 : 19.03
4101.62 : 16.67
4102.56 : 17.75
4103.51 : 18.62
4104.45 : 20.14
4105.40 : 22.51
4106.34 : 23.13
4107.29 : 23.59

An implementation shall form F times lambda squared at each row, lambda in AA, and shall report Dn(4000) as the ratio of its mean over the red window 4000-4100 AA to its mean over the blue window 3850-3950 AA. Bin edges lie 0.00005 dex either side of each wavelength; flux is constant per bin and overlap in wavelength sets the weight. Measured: 1.75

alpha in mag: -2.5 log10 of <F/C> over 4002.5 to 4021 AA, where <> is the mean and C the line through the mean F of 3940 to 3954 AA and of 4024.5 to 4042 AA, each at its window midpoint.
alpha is -0.11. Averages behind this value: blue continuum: 18.3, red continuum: 24.9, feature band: 25.7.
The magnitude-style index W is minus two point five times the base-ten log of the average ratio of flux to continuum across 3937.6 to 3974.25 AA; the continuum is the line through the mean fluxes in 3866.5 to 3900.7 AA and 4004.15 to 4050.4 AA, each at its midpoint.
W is 0.253 mag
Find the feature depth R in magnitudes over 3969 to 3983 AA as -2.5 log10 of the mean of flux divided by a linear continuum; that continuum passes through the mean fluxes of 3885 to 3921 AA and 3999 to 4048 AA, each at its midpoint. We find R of 0.41 mag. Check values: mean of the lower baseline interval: 17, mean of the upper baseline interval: 25.1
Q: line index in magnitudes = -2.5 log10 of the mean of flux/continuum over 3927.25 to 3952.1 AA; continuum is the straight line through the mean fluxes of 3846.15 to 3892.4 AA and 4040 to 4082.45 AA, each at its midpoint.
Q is 0.313 mag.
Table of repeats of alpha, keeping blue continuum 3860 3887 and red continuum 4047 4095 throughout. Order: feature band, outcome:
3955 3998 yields 0.09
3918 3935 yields 0.27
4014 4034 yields -0.15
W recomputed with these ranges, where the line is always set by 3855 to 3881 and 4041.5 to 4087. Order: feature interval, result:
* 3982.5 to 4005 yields -0.160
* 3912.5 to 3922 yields -0.106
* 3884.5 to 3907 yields -0.006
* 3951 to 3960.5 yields -0.132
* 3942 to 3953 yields -0.020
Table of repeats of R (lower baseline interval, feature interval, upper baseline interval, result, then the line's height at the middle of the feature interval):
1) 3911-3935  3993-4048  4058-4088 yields -0.20 mag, 20.9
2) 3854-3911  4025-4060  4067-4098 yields -0.09 mag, 22.7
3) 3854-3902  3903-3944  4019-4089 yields 0.14 mag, 17.2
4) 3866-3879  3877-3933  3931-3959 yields -0.06 mag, 14.9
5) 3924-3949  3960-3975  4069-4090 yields 0.32 mag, 15.3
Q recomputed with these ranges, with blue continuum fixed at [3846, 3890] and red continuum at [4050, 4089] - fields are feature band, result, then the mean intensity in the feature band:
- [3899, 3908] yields -0.064 mag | 17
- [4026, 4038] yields -0.094 mag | 24.4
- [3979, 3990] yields -0.071 mag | 21.4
